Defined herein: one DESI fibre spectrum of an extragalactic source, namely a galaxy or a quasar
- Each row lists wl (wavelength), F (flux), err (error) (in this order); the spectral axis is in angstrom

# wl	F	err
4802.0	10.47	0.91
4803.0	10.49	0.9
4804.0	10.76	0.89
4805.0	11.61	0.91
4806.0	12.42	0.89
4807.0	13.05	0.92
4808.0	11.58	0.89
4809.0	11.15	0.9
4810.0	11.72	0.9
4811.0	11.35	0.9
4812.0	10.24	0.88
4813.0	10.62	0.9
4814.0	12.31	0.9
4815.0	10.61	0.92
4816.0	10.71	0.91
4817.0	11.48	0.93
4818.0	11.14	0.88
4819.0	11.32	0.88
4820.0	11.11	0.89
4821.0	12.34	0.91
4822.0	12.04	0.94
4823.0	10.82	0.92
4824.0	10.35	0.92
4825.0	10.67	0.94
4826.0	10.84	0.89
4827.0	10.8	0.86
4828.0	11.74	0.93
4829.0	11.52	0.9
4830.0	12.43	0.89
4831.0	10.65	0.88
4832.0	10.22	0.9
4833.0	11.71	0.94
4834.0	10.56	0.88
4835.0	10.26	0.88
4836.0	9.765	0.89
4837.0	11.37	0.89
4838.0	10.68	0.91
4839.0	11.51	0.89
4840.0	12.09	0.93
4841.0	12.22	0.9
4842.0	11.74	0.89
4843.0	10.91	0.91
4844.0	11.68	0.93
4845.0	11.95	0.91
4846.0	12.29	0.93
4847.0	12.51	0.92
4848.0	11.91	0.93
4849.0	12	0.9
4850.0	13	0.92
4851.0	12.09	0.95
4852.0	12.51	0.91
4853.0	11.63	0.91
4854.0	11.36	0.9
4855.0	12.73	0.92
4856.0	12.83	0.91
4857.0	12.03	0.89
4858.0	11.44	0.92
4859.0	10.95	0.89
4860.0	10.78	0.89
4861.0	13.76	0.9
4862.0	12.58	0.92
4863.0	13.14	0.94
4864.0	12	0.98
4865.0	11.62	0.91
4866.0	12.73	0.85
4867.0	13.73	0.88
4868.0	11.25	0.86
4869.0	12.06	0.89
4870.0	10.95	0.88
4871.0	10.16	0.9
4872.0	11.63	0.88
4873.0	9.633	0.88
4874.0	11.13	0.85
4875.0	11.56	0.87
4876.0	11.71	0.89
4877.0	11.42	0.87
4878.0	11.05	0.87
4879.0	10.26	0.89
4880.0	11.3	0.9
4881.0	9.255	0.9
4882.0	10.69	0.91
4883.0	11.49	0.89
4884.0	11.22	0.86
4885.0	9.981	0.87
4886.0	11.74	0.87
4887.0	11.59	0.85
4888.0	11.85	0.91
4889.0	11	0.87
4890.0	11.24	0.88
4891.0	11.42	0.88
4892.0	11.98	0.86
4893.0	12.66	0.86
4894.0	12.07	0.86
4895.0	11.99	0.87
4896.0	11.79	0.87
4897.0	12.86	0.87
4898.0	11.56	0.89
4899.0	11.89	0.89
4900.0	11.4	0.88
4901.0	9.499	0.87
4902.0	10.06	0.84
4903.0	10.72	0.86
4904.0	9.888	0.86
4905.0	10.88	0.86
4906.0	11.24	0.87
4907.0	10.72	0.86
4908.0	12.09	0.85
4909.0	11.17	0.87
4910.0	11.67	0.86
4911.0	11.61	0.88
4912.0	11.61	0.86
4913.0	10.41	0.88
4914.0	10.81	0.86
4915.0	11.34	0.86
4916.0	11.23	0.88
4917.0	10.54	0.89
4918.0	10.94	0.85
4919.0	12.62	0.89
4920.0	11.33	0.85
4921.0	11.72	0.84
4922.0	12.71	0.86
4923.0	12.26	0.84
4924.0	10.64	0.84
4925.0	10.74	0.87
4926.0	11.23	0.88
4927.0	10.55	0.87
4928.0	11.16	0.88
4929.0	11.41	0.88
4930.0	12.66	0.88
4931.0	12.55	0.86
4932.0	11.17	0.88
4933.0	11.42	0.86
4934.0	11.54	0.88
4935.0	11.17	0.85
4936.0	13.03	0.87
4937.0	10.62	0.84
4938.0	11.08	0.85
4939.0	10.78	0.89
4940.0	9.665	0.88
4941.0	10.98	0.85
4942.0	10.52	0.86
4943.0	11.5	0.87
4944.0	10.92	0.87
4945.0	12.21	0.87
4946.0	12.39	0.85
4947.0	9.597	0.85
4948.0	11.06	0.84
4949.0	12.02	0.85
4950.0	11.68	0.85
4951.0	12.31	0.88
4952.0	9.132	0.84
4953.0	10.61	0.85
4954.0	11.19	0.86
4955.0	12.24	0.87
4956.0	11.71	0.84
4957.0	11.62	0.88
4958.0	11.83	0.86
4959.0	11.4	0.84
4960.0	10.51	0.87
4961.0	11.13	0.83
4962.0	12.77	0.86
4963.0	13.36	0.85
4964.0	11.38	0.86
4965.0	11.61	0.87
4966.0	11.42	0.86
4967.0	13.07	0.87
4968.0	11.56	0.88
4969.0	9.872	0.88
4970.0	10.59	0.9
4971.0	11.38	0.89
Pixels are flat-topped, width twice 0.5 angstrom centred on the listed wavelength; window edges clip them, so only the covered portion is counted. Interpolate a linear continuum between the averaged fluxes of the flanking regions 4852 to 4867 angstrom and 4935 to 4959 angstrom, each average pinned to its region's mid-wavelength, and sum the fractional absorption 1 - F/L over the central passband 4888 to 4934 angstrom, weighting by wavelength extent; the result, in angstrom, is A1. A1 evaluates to 0.93 angstrom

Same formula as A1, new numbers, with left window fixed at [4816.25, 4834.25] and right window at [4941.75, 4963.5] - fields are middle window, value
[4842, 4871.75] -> -2.0 angstrom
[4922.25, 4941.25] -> 0.2 angstrom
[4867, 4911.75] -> 0.4 angstrom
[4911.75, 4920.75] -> 0.1 angstrom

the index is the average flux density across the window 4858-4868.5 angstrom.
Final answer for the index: 12.2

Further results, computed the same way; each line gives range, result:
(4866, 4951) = 11.3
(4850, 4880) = 11.8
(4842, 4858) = 12.1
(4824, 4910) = 11.5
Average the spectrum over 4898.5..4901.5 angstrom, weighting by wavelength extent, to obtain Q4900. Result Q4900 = 10.9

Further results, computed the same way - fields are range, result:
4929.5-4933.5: 11.9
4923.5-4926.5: 10.9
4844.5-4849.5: 12.1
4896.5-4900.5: 11.9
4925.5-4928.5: 11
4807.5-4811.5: 11.4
